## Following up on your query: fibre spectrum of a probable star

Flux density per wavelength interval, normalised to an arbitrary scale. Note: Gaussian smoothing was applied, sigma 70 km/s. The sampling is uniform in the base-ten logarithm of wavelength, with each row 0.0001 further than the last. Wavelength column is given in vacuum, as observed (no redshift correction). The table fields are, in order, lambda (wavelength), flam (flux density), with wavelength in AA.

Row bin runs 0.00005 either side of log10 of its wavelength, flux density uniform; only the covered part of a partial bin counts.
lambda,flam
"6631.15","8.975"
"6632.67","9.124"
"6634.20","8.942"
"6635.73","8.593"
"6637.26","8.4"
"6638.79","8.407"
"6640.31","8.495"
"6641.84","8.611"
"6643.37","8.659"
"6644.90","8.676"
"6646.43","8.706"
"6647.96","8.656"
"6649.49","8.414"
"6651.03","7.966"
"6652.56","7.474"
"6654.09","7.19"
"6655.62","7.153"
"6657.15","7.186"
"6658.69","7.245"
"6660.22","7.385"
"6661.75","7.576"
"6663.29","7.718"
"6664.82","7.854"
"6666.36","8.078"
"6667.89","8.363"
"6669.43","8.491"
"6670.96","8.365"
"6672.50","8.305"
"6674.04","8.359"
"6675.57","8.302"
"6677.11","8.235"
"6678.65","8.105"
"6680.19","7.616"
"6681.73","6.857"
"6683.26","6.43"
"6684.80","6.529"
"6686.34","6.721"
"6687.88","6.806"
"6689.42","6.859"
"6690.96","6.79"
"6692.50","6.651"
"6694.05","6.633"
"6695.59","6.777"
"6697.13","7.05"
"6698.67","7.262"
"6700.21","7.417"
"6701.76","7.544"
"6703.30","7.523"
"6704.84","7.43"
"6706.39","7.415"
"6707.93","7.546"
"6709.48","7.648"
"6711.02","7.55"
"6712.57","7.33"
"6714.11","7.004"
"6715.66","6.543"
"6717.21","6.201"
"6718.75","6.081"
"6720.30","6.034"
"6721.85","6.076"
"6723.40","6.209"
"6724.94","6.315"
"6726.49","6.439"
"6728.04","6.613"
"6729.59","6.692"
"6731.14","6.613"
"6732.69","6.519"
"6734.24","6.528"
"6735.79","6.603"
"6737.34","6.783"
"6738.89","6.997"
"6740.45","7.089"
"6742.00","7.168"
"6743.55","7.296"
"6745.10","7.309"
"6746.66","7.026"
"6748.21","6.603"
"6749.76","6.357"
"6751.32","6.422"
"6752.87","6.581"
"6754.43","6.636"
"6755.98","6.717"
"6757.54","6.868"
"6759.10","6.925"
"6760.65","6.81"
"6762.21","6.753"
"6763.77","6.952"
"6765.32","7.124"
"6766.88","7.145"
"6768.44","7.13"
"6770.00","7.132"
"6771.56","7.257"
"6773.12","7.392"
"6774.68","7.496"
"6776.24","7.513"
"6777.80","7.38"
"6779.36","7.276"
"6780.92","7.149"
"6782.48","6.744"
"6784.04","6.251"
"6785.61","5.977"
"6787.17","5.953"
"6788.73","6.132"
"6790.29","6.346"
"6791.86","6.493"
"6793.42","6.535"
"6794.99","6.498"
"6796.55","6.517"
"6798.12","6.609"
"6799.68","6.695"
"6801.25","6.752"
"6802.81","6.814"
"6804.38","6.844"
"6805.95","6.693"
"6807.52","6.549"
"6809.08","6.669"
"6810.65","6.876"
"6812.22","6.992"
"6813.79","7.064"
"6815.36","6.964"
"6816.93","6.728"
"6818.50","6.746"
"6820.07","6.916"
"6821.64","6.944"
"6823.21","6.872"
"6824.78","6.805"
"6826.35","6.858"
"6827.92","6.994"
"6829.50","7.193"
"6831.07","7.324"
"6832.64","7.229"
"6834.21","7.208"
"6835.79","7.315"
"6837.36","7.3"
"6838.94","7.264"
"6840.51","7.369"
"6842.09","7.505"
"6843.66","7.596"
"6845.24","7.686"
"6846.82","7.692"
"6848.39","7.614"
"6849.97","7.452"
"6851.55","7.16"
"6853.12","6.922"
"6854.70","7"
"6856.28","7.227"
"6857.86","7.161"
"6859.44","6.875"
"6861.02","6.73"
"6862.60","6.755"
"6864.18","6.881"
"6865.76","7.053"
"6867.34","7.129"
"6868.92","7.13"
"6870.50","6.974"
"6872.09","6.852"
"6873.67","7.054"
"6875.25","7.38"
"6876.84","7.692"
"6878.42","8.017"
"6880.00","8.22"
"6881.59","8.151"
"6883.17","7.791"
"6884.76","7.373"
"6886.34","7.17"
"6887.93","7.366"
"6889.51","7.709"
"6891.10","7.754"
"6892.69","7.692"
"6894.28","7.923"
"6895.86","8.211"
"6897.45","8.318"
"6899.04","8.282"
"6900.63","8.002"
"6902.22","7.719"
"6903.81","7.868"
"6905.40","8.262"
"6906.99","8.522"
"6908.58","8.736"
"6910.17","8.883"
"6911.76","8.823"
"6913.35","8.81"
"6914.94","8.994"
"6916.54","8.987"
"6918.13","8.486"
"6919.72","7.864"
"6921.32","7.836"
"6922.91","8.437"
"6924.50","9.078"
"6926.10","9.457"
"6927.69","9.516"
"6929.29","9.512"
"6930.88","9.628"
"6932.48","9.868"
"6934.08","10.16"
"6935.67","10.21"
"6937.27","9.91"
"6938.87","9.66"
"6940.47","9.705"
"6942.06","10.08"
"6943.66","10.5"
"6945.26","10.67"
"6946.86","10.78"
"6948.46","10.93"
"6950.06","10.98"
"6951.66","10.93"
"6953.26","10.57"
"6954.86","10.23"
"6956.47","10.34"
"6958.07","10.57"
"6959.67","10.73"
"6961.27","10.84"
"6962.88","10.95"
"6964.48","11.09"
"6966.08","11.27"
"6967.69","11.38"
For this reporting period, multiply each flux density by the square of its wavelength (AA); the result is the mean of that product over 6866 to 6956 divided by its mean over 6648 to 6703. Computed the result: 1.25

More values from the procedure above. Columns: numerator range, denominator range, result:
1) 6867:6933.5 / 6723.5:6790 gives 1.25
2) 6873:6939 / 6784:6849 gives 1.26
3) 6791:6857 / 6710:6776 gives 1.06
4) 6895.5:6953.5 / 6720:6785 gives 1.43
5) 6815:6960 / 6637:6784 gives 1.20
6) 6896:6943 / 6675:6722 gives 1.35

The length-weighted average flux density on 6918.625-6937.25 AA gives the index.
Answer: 9.25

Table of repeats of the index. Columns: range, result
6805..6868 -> 7.08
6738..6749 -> 7.07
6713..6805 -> 6.73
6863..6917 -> 7.86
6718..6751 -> 6.63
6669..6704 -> 7.36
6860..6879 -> 7.12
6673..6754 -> 6.95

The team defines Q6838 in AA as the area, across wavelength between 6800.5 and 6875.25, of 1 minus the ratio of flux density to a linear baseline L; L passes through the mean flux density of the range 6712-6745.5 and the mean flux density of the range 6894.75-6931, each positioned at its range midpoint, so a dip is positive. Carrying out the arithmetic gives 7.1 AA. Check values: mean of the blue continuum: 6.65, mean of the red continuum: 8.6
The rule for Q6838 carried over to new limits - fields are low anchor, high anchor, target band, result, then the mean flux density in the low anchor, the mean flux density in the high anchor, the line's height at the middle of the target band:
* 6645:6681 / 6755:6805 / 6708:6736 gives 2.84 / 7.96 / 6.82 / 7.38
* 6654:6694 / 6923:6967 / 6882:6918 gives 6.11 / 7.49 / 10.3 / 9.81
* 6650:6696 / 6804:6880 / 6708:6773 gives 4.76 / 7.48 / 7.12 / 7.34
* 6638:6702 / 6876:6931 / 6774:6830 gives 8.76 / 7.66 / 8.3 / 8.02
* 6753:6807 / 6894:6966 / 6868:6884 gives 1.89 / 6.8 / 9.5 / 8.53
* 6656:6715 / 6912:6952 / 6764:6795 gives 5.29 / 7.44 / 9.62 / 8.27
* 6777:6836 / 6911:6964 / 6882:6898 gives 1.82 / 6.78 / 9.83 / 8.72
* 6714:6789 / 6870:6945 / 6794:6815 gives 1.76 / 6.75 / 8.52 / 7.35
